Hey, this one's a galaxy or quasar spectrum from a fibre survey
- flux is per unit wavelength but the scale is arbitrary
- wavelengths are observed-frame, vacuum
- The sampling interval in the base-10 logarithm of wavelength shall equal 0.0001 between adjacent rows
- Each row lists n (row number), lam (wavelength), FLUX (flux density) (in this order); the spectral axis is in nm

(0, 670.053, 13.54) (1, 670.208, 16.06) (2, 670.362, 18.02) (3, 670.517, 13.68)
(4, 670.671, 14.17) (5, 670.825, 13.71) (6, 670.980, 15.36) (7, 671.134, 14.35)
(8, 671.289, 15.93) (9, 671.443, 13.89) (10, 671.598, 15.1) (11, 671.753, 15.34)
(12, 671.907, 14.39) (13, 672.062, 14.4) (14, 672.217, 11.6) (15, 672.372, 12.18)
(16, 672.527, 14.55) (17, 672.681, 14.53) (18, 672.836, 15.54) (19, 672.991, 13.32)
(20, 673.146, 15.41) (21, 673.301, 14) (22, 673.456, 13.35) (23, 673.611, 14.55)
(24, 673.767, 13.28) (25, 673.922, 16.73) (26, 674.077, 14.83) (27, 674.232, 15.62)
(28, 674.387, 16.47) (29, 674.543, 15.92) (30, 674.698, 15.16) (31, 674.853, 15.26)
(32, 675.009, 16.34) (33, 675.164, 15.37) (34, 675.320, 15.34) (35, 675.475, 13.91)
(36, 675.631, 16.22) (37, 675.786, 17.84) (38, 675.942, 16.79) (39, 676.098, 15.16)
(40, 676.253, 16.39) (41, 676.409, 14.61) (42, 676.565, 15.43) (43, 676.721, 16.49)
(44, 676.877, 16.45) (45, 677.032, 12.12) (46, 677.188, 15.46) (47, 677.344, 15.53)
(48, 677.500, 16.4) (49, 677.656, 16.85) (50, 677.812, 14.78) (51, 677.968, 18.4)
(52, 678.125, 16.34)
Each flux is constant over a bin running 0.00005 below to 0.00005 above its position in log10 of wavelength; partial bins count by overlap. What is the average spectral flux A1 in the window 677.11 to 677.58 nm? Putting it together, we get 15.8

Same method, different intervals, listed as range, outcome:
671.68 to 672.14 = 14.7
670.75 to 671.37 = 14.8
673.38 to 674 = 14.5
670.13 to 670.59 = 15.9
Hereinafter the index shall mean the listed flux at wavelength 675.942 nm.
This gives 16.79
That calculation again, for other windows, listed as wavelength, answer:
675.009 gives 16.34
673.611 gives 14.55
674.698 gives 15.16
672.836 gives 15.54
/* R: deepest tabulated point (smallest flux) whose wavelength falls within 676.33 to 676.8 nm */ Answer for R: 14.61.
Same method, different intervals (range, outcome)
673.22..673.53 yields 13.35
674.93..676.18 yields 13.91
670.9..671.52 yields 13.89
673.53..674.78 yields 13.28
